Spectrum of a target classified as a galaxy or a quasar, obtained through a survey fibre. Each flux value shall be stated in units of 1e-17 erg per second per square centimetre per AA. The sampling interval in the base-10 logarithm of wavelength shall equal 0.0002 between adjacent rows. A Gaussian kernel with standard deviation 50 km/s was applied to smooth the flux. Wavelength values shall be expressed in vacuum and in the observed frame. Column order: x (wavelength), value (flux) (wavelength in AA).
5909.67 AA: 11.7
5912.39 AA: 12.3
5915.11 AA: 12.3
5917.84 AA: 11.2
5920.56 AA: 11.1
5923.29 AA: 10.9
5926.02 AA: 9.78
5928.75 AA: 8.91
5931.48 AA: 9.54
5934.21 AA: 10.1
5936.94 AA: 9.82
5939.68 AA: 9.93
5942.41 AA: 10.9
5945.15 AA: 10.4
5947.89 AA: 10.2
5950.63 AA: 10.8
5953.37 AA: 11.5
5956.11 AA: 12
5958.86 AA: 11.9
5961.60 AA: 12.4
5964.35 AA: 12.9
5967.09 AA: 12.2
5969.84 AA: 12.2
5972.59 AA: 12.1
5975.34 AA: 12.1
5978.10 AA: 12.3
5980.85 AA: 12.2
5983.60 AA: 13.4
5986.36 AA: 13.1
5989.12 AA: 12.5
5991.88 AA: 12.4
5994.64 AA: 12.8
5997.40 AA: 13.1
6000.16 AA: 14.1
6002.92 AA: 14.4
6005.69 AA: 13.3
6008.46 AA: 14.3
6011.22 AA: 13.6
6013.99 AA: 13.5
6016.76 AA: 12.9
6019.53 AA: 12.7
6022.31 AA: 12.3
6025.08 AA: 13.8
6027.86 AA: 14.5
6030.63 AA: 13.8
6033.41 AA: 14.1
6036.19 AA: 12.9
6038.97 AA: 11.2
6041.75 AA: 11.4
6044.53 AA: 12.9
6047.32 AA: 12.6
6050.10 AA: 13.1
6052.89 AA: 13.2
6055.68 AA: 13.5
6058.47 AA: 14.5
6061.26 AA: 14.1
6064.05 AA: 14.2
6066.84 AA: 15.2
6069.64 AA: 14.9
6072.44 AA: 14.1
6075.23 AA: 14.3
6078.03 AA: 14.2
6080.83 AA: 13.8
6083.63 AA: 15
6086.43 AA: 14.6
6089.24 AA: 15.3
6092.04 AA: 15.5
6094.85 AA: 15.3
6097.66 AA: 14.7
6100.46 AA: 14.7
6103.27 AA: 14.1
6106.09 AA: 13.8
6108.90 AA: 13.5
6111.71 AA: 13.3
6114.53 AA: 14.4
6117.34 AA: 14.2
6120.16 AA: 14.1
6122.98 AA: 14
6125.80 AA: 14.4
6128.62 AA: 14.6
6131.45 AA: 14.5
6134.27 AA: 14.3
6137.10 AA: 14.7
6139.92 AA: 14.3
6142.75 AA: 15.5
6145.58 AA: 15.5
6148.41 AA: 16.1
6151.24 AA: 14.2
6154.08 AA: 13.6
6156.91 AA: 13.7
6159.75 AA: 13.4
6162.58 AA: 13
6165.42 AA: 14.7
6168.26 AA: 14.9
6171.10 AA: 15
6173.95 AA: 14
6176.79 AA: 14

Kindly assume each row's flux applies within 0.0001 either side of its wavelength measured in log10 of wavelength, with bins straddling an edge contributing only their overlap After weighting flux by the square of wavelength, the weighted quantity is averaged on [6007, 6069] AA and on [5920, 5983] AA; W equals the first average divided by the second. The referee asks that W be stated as 1.23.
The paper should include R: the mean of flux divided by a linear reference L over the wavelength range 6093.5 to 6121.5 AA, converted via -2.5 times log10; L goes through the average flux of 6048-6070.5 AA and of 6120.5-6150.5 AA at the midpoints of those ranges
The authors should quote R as 0.02 mag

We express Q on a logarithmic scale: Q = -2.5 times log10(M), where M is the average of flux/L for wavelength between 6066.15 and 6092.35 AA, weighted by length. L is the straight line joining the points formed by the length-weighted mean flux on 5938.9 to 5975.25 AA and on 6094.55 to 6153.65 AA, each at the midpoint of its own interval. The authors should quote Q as -0.07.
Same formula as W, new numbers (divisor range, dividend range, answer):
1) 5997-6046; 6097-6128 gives 1.10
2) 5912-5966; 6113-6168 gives 1.41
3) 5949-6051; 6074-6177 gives 1.17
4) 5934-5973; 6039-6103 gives 1.29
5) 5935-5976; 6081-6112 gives 1.34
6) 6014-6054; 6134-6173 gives 1.16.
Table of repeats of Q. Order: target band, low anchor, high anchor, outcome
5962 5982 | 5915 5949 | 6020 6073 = -0.080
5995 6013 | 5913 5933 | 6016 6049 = -0.118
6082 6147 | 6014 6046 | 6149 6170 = -0.067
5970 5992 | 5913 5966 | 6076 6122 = -0.061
